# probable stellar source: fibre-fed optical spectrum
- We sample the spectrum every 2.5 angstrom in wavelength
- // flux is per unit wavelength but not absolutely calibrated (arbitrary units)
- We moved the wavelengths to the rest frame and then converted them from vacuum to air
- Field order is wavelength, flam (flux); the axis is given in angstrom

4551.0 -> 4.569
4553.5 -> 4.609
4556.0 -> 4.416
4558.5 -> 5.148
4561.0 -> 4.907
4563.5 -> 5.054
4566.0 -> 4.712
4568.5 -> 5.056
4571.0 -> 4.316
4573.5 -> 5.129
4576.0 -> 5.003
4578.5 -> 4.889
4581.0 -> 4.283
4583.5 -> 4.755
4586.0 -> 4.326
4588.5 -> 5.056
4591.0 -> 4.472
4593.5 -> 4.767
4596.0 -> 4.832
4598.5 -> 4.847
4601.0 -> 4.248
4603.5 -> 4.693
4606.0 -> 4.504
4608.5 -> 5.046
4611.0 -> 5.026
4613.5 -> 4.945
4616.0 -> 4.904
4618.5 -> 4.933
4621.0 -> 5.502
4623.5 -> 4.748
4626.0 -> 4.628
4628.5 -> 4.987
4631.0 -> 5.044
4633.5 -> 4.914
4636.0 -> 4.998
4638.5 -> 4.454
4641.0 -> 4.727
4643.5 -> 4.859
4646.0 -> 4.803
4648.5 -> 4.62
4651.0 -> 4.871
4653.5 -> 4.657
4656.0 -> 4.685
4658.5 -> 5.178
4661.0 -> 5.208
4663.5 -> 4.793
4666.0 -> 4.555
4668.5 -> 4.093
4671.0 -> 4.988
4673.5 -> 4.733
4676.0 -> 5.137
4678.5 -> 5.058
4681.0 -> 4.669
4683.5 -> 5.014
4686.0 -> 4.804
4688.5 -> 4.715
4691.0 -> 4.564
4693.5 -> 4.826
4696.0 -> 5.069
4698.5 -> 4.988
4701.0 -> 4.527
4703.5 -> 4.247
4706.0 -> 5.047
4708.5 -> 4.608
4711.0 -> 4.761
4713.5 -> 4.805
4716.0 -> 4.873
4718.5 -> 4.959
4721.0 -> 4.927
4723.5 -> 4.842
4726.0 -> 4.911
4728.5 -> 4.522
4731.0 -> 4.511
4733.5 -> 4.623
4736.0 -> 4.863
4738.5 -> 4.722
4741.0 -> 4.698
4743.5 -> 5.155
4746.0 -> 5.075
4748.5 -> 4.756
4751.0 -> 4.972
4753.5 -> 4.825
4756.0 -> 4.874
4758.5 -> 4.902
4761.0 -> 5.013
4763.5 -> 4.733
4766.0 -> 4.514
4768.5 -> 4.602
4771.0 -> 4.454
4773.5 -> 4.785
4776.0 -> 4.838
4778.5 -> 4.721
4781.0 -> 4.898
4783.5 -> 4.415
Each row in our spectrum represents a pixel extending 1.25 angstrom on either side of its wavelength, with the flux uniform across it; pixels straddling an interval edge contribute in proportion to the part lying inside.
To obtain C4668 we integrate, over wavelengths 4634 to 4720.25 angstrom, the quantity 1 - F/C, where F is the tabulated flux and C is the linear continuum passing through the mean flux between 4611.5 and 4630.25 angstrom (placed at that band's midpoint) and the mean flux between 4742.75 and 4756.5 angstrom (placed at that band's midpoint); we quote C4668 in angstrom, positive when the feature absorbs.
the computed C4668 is 2.71 angstrom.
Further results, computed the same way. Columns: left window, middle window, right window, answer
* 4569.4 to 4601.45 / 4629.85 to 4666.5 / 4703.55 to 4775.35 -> -0.7 angstrom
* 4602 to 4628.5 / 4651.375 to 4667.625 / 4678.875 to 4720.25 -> 0.0 angstrom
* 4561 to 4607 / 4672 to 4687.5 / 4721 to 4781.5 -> -0.5 angstrom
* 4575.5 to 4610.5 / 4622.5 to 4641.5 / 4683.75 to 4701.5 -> -0.3 angstrom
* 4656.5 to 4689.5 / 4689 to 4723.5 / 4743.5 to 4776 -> 0.3 angstrom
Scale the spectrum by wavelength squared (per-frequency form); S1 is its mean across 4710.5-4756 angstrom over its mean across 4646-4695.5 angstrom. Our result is 1.0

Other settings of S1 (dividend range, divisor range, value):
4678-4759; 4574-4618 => 1.07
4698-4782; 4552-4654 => 1.06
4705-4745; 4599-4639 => 1.03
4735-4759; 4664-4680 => 1.06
